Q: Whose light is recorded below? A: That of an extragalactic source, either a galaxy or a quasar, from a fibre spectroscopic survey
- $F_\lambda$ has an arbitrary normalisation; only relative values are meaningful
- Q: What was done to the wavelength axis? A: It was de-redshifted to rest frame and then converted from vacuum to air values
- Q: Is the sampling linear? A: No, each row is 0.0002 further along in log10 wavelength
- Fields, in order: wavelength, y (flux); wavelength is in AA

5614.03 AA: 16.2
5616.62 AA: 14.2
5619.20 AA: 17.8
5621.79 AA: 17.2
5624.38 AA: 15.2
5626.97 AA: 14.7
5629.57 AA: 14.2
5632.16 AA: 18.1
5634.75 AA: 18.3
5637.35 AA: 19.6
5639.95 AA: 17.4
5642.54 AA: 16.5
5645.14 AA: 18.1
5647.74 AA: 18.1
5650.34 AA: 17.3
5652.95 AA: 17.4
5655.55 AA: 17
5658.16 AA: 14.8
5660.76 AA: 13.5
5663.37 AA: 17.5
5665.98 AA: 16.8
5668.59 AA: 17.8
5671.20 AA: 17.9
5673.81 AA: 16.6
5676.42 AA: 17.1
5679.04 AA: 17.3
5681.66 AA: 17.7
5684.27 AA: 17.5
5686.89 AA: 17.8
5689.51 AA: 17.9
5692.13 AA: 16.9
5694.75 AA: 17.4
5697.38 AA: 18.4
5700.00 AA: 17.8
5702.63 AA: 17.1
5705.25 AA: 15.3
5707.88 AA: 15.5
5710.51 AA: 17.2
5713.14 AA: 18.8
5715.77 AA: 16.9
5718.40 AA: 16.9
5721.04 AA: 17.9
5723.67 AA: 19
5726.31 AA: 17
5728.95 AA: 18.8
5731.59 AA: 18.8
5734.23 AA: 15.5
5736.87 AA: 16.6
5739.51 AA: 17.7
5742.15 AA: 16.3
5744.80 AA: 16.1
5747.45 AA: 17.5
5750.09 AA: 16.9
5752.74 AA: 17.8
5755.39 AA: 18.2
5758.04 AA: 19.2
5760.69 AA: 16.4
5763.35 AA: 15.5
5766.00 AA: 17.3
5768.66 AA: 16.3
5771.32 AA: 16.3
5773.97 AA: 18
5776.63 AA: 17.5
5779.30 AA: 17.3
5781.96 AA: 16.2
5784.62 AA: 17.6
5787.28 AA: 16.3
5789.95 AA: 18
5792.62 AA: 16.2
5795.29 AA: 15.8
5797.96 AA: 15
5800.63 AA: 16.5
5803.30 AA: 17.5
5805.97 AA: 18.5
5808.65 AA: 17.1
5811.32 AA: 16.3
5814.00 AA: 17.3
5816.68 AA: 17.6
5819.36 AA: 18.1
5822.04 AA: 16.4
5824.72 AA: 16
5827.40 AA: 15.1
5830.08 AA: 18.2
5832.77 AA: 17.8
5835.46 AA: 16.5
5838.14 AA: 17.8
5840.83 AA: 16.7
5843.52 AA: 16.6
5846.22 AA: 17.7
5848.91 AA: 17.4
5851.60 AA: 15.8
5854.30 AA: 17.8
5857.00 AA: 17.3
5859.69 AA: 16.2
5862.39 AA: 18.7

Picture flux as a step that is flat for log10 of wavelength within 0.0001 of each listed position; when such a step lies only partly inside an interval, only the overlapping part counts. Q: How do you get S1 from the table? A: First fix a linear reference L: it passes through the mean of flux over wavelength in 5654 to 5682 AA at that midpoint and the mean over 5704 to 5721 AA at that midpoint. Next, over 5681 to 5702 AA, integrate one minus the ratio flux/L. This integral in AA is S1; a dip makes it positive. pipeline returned -1.1 AA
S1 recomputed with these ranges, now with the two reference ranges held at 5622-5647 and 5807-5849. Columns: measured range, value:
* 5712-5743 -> -0.99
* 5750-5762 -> -0.55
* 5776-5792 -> -0.07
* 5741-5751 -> 0.17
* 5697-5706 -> -0.09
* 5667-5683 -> -0.40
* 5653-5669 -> 0.68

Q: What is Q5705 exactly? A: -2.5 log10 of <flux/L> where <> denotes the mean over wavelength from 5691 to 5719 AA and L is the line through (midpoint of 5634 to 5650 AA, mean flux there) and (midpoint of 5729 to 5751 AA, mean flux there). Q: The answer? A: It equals 0.02 mag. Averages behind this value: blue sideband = 17.9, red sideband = 17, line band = 17.1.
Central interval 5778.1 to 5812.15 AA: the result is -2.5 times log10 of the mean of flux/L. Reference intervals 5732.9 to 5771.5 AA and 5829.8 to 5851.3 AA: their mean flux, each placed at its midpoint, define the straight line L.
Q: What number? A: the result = 0.02 mag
